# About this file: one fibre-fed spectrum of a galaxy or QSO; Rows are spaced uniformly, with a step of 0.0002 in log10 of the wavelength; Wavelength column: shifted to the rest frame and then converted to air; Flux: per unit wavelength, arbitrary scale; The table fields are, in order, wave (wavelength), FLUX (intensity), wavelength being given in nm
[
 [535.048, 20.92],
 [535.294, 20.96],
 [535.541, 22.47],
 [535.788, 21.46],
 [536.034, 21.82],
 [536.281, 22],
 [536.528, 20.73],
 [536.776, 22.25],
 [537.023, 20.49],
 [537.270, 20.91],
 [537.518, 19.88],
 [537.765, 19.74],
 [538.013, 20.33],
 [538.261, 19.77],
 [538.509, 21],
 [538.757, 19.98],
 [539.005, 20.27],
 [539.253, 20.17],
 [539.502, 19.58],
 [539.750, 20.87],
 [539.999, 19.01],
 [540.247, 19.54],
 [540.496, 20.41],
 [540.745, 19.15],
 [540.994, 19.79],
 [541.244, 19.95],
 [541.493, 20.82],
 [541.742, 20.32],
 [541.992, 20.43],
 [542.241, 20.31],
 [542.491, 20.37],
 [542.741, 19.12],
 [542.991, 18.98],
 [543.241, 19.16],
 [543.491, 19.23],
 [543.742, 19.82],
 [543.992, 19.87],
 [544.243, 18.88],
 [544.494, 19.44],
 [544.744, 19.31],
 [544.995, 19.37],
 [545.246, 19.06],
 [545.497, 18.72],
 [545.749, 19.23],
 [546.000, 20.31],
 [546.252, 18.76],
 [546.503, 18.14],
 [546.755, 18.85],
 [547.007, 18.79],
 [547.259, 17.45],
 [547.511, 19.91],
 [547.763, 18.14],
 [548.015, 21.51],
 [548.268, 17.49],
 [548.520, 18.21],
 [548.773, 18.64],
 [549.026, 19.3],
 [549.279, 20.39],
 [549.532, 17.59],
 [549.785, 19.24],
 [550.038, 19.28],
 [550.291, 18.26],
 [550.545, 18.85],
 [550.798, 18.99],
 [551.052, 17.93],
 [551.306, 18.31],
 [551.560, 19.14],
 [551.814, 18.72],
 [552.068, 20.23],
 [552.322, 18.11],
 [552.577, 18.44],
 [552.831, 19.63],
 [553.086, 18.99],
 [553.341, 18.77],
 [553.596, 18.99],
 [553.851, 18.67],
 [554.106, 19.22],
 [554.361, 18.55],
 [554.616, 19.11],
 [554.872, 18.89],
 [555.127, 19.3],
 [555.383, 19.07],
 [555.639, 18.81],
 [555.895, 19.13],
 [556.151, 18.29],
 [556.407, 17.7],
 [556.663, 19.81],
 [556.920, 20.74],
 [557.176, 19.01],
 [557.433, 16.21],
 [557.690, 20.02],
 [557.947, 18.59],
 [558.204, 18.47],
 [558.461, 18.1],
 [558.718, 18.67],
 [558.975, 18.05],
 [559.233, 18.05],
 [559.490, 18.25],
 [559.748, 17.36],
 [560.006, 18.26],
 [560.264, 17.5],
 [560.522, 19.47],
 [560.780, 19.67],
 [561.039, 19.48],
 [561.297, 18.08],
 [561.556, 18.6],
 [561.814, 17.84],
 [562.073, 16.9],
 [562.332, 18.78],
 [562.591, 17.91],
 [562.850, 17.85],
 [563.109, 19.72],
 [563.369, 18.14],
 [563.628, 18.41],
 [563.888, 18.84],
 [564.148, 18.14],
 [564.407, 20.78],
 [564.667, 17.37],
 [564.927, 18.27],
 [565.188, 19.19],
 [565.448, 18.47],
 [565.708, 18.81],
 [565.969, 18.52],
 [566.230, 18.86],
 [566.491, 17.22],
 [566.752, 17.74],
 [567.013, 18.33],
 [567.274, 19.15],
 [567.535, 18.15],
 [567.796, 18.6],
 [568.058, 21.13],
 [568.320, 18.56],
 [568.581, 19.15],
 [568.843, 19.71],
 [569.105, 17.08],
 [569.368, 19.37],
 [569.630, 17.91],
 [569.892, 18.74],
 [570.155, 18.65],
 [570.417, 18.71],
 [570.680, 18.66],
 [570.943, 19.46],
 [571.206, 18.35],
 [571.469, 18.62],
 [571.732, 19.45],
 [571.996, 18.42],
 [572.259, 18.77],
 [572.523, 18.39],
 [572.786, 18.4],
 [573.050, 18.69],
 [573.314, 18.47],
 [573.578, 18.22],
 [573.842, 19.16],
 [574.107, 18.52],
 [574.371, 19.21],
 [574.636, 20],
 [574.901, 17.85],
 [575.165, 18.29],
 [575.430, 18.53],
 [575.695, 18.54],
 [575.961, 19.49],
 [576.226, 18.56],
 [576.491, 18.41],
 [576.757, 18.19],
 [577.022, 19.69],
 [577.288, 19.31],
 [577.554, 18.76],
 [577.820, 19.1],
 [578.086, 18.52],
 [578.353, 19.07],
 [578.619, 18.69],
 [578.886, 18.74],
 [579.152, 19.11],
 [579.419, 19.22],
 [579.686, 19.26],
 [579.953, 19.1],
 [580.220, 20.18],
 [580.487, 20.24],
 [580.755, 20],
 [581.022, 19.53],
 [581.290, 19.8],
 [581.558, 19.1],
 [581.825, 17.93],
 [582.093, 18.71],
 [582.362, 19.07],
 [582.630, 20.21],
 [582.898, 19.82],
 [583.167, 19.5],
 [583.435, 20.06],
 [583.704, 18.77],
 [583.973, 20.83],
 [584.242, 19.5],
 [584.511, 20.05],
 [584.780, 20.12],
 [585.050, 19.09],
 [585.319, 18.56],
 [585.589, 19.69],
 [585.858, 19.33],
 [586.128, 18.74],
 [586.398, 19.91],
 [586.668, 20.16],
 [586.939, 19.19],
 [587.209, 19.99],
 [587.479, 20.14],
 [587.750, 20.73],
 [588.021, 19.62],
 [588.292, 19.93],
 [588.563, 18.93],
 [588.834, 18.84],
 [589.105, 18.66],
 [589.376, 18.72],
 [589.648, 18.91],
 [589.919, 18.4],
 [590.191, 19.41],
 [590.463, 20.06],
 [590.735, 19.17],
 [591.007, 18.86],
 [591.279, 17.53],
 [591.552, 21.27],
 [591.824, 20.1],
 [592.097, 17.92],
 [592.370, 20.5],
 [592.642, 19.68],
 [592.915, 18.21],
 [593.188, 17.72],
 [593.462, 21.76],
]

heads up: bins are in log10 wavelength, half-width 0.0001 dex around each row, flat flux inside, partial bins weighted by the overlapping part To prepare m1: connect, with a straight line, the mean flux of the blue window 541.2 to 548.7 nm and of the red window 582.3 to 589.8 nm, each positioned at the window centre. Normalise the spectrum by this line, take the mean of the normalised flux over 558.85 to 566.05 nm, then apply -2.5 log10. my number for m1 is 0.06 mag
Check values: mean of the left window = 19.3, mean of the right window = 19.5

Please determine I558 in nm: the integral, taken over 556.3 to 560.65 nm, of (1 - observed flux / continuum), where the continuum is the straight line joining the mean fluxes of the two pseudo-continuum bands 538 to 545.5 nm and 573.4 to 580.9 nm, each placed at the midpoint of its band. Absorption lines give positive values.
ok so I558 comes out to 0.21 nm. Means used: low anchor 19.8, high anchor 19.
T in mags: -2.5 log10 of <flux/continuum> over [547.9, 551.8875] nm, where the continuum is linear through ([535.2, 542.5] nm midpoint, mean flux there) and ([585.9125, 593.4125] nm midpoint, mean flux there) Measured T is 0.08 mag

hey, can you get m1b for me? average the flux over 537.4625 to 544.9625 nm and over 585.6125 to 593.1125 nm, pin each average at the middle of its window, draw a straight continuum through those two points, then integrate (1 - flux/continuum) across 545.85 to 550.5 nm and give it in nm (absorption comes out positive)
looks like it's 0.20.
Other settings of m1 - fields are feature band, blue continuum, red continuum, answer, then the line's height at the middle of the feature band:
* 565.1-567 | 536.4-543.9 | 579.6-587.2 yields 0.08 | 19.7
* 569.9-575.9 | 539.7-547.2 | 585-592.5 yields 0.04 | 19.4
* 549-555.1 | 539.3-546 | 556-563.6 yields 0.01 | 19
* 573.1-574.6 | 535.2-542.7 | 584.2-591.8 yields 0.05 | 19.7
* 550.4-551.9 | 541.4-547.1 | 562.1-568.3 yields 0.03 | 19.2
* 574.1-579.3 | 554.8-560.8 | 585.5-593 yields 0.01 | 19.1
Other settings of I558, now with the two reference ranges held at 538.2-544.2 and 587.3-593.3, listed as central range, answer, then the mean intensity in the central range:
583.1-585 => -0.05 nm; 19.8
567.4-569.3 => 0.06 nm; 18.9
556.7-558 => 0.05 nm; 19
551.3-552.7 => 0.06 nm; 18.9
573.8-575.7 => 0.07 nm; 18.8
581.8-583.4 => 0.00 nm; 19.3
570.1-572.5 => 0.09 nm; 18.8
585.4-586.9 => -0.02 nm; 19.5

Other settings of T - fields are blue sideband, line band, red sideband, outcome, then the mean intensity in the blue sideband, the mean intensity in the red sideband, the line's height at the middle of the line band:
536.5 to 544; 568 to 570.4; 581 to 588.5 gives 0.05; 20.1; 19.6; 19.7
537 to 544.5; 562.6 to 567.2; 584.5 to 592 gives 0.07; 19.9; 19.4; 19.7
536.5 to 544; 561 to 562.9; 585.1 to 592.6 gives 0.09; 20.1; 19.4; 19.8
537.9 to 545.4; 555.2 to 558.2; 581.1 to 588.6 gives 0.05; 19.8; 19.6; 19.7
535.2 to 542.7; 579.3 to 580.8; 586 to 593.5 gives 0.00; 20.5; 19.4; 19.6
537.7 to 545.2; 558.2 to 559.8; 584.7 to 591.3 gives 0.09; 19.8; 19.3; 19.6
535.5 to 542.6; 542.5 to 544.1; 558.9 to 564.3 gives 0.03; 20.5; 18.4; 20.1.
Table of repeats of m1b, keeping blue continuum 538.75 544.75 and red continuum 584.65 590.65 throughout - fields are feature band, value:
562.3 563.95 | 0.09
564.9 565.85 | 0.04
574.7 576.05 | 0.06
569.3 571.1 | 0.07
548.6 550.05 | 0.05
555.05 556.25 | 0.05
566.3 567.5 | 0.09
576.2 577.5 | 0.04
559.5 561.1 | 0.09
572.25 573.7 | 0.08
